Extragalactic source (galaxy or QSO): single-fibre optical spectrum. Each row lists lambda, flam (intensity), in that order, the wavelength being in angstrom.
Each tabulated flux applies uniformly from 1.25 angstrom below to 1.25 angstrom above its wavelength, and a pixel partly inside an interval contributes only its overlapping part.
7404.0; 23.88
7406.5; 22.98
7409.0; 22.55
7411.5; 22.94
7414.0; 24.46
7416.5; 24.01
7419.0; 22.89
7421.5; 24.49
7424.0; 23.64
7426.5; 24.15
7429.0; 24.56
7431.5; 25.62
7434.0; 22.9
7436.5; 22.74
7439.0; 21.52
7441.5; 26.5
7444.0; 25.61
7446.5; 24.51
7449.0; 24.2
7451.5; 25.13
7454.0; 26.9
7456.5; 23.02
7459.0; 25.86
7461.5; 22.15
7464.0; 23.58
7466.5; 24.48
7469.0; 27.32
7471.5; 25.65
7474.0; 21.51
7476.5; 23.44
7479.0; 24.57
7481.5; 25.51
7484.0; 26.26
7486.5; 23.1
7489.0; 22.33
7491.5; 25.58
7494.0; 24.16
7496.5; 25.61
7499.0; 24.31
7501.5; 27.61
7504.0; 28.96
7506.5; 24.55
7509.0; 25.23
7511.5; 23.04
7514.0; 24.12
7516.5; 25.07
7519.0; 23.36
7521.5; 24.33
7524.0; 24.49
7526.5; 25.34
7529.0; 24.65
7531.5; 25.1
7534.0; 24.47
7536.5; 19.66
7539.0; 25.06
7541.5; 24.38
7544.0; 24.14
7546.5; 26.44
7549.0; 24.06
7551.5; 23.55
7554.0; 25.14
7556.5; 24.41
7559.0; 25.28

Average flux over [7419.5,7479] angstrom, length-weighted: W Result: 24.3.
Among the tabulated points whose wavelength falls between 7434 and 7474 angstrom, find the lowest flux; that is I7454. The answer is 21.51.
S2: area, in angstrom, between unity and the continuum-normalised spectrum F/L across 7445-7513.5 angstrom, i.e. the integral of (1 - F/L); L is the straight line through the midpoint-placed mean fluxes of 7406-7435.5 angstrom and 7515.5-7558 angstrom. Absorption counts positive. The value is -1.99 angstrom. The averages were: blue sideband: 23.8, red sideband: 24.3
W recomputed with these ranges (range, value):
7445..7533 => 24.7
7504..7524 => 24.6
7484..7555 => 24.6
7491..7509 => 25.8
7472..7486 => 24.3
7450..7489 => 24.5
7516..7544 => 24.1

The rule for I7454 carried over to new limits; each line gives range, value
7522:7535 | 24.47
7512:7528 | 23.36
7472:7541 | 19.66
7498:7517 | 23.04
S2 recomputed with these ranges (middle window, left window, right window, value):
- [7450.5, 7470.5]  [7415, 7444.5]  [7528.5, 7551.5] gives -0.63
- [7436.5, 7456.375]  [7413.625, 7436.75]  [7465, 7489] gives -0.38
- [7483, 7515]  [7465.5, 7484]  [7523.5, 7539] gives -0.72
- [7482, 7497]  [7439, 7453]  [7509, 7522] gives -0.07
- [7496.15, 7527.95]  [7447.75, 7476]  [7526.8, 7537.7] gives -1.55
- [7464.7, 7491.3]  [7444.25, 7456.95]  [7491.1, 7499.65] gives 0.49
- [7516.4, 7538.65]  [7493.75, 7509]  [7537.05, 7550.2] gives 0.92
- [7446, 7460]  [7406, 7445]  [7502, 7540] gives -0.52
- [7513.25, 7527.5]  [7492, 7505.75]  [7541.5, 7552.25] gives 0.53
